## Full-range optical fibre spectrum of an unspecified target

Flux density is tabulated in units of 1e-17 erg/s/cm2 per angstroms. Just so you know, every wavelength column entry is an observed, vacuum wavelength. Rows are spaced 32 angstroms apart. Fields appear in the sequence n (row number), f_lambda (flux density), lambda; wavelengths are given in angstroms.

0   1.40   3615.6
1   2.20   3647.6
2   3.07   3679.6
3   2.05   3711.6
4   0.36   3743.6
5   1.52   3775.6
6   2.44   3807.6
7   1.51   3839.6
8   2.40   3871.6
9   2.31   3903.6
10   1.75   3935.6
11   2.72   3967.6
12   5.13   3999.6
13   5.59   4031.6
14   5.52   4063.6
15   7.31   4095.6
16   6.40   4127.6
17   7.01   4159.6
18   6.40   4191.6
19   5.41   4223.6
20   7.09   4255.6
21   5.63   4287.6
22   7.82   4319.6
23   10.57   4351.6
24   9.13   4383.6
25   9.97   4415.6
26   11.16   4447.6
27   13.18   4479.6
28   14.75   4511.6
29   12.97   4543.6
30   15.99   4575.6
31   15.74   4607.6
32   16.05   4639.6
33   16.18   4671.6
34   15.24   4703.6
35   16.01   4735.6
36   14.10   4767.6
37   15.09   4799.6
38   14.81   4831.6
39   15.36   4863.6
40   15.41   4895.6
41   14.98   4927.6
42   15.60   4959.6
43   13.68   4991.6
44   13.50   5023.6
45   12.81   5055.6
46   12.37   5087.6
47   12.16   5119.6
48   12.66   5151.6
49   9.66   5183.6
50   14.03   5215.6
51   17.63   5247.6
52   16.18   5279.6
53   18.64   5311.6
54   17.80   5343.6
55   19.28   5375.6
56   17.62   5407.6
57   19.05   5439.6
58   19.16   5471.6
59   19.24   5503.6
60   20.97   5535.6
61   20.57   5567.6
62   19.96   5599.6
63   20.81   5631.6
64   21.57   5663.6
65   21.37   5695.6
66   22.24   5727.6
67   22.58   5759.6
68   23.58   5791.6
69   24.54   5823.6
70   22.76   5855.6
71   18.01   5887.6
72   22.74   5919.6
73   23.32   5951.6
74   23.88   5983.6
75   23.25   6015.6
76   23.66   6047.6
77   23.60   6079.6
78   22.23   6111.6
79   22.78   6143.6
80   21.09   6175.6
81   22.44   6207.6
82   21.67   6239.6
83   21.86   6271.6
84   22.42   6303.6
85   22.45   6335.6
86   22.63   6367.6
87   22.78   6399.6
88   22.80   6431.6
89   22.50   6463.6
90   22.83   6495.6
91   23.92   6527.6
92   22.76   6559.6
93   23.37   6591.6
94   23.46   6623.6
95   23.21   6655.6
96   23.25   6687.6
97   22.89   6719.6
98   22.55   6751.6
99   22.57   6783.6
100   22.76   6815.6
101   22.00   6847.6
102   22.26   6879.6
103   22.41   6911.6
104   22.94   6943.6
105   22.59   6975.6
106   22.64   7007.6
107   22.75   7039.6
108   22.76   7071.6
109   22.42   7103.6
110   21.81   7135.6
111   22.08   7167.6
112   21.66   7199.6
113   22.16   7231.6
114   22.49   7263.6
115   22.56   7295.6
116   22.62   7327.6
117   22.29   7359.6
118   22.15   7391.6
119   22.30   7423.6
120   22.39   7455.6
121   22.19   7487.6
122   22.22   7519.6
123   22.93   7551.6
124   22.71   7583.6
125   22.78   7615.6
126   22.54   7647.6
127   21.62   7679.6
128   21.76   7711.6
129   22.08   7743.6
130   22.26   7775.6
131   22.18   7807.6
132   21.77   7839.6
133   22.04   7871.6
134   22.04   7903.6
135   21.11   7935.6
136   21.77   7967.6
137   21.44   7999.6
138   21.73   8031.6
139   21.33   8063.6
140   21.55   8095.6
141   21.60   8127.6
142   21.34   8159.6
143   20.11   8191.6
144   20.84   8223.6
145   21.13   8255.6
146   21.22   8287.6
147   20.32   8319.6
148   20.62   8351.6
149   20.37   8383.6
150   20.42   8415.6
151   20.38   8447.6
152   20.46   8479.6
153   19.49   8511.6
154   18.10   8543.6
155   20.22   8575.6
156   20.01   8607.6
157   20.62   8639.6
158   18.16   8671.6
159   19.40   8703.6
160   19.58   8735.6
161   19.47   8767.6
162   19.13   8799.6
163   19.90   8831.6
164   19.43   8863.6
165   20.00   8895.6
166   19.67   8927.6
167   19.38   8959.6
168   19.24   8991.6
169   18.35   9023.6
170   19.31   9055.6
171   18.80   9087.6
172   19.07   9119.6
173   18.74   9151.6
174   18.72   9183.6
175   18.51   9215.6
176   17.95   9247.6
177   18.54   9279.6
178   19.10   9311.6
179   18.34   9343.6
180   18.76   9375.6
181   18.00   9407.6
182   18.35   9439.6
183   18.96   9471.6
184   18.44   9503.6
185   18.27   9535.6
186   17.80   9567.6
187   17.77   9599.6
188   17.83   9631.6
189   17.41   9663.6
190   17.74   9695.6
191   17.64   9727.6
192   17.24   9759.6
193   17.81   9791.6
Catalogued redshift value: 0.000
